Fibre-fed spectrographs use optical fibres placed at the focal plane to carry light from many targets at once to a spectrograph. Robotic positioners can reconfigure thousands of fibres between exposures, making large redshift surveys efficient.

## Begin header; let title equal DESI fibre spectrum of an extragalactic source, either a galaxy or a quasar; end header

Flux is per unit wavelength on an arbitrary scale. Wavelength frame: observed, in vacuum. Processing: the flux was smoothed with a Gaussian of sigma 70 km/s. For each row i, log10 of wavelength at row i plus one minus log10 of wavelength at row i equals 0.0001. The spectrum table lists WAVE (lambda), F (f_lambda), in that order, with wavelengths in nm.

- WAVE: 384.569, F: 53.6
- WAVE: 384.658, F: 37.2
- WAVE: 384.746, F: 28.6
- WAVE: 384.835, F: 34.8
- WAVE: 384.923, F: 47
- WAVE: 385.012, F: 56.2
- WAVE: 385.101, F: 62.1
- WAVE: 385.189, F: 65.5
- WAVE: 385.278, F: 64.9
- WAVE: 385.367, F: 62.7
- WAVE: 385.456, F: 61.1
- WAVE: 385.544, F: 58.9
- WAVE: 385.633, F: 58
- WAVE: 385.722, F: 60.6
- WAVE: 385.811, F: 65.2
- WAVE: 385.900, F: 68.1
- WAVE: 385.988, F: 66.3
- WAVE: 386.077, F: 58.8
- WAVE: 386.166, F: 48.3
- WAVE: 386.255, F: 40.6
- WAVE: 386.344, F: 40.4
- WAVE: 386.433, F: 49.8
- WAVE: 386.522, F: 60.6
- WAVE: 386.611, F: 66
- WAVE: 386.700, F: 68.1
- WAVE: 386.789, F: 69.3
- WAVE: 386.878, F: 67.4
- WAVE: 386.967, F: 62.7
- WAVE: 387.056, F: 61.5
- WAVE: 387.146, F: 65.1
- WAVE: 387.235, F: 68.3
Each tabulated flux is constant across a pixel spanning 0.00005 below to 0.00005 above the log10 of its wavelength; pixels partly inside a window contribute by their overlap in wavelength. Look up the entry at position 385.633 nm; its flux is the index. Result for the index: 58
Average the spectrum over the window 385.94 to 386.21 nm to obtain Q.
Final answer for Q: 58.1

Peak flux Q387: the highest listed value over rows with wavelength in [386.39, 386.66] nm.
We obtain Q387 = 66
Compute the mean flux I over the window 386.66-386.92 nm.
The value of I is 68.3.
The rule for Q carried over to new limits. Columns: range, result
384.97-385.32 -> 62.2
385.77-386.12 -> 64.7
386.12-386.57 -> 48.1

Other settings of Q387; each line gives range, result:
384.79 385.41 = 65.5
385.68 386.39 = 68.1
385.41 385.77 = 61.1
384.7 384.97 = 47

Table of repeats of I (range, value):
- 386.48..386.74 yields 64.9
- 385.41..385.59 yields 60.1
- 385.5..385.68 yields 58.5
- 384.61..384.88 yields 33.9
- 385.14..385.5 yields 63.6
